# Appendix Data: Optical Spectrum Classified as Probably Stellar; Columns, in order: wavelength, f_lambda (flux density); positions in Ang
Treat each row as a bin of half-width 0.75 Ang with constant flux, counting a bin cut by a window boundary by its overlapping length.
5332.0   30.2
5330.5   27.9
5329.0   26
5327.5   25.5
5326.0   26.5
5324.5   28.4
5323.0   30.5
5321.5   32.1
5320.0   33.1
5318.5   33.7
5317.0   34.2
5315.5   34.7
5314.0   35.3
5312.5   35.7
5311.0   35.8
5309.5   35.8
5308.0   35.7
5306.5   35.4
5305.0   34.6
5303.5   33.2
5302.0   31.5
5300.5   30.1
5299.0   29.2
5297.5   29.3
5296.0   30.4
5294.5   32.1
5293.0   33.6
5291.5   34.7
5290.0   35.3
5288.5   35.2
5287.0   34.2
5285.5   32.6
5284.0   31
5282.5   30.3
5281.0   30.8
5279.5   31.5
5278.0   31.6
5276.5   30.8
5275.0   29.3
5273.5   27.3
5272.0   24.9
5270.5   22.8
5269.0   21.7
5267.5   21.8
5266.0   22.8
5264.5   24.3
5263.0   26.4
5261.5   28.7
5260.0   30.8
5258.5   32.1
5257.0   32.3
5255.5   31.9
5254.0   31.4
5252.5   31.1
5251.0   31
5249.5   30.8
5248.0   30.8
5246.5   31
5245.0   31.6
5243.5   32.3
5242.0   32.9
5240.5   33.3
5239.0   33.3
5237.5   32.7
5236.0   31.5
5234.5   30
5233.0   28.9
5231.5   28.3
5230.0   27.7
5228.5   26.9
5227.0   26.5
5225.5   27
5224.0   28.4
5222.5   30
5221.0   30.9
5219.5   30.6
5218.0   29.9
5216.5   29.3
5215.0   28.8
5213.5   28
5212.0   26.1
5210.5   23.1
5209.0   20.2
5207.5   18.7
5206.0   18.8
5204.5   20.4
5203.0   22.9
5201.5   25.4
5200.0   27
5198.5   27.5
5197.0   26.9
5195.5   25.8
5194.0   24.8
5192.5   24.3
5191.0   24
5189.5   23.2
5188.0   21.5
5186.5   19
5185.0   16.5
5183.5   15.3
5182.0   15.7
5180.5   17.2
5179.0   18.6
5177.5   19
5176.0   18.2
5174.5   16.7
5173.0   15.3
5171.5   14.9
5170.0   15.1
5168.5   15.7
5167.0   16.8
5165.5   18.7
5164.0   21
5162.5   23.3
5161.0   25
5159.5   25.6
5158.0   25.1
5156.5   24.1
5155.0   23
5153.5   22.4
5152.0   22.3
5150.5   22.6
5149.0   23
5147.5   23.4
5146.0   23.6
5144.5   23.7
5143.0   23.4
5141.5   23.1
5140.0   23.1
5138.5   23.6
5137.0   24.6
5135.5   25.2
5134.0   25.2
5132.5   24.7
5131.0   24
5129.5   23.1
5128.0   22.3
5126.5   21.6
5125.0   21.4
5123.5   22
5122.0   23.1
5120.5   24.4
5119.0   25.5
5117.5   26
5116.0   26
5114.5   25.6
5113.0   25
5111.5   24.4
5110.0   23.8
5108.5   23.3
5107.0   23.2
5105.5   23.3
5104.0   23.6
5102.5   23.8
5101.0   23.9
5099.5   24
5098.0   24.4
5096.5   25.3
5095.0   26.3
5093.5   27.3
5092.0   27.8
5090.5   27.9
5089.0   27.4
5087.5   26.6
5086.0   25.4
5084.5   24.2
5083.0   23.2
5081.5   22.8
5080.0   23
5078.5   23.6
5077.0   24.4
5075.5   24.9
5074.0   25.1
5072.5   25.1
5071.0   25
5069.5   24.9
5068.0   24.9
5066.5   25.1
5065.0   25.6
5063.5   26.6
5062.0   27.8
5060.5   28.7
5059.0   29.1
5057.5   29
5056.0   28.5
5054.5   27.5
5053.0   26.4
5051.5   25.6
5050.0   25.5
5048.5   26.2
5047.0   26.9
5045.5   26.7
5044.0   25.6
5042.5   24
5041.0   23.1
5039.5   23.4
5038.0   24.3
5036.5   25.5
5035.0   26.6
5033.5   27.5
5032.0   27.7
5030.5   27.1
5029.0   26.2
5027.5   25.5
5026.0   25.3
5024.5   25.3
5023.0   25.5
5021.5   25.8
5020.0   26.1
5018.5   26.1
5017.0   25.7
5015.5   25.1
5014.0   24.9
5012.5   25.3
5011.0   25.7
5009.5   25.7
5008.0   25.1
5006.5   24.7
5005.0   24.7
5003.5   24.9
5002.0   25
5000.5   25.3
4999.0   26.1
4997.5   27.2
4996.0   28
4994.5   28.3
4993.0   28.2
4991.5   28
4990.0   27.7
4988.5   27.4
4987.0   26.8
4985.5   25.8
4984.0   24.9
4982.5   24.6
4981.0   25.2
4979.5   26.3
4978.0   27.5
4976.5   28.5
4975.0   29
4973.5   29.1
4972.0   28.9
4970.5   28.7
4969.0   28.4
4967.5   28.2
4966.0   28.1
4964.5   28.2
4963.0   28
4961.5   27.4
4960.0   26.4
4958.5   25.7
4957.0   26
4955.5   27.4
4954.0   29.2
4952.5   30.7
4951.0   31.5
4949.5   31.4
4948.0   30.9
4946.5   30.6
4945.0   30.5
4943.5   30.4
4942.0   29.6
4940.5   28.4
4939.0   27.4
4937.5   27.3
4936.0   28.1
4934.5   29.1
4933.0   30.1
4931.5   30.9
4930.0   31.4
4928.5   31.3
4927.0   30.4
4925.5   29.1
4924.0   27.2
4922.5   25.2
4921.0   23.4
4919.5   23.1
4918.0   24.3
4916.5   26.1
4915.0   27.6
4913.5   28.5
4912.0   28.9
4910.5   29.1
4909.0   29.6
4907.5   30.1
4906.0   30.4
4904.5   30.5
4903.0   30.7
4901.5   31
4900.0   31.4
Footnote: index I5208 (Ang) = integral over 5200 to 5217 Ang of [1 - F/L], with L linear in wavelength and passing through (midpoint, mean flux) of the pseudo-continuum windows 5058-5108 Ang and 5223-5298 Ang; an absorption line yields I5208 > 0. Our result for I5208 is 2.8 Ang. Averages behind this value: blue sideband 25.3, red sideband 30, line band 23.9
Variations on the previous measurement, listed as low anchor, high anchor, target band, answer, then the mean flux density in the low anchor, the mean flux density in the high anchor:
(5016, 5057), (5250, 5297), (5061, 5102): 2.1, 25.9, 29.8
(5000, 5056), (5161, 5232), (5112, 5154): 0.2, 25.6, 22.8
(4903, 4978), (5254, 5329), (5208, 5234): 2.3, 28.6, 30.8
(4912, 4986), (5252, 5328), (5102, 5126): 4.4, 28.1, 30.9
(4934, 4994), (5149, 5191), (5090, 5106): -1.7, 28.1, 19.8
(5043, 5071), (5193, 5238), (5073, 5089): 1.3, 26.6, 26.7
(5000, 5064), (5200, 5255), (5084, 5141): 5.1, 26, 28.3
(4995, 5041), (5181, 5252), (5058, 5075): -0.2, 25.7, 26.6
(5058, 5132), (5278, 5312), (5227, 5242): 0.1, 24.8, 32.8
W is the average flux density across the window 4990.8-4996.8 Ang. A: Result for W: 28.1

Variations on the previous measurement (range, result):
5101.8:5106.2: 23.6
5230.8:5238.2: 30.3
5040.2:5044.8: 24.3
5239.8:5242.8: 33.1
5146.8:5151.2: 23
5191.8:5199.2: 25.9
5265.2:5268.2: 22.3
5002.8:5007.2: 24.8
